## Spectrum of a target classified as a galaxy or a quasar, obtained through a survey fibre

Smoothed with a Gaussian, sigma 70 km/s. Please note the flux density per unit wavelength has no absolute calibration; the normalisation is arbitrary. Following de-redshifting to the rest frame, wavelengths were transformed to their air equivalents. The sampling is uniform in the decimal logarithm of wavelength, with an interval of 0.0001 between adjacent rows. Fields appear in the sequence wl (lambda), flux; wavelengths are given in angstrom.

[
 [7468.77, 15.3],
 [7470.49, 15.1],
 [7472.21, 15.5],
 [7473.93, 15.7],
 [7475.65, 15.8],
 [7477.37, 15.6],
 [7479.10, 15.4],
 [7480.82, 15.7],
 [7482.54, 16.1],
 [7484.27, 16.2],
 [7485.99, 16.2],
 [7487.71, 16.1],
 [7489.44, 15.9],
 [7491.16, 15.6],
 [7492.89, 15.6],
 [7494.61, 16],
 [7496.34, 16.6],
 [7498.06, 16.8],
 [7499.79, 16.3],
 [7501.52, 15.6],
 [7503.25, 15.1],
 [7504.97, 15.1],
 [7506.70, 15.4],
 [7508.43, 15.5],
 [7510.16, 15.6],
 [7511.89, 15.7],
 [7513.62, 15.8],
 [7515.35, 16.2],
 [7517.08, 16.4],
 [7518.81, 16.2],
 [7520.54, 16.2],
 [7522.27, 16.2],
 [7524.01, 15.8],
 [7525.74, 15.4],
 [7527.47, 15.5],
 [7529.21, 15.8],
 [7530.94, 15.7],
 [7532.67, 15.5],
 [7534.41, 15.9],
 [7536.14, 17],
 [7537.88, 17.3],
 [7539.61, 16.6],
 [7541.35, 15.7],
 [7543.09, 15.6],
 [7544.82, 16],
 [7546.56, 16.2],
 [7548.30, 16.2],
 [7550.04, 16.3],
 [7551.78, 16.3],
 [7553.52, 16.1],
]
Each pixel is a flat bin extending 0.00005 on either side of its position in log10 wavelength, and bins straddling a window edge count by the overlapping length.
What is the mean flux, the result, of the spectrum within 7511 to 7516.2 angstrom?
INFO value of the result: 15.9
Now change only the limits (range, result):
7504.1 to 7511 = 15.4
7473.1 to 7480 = 15.6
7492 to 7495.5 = 15.8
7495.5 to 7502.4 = 16.3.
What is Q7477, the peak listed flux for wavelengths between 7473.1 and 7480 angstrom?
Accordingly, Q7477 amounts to 15.8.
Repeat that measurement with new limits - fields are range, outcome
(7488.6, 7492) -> 15.9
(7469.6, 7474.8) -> 15.7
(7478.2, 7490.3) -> 16.2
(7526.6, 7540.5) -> 17.3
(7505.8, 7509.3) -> 15.5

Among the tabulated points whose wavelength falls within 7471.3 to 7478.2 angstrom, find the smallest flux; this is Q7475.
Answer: 15.5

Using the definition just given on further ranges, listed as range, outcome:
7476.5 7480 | 15.4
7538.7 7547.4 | 15.6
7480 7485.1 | 15.7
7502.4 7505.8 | 15.1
